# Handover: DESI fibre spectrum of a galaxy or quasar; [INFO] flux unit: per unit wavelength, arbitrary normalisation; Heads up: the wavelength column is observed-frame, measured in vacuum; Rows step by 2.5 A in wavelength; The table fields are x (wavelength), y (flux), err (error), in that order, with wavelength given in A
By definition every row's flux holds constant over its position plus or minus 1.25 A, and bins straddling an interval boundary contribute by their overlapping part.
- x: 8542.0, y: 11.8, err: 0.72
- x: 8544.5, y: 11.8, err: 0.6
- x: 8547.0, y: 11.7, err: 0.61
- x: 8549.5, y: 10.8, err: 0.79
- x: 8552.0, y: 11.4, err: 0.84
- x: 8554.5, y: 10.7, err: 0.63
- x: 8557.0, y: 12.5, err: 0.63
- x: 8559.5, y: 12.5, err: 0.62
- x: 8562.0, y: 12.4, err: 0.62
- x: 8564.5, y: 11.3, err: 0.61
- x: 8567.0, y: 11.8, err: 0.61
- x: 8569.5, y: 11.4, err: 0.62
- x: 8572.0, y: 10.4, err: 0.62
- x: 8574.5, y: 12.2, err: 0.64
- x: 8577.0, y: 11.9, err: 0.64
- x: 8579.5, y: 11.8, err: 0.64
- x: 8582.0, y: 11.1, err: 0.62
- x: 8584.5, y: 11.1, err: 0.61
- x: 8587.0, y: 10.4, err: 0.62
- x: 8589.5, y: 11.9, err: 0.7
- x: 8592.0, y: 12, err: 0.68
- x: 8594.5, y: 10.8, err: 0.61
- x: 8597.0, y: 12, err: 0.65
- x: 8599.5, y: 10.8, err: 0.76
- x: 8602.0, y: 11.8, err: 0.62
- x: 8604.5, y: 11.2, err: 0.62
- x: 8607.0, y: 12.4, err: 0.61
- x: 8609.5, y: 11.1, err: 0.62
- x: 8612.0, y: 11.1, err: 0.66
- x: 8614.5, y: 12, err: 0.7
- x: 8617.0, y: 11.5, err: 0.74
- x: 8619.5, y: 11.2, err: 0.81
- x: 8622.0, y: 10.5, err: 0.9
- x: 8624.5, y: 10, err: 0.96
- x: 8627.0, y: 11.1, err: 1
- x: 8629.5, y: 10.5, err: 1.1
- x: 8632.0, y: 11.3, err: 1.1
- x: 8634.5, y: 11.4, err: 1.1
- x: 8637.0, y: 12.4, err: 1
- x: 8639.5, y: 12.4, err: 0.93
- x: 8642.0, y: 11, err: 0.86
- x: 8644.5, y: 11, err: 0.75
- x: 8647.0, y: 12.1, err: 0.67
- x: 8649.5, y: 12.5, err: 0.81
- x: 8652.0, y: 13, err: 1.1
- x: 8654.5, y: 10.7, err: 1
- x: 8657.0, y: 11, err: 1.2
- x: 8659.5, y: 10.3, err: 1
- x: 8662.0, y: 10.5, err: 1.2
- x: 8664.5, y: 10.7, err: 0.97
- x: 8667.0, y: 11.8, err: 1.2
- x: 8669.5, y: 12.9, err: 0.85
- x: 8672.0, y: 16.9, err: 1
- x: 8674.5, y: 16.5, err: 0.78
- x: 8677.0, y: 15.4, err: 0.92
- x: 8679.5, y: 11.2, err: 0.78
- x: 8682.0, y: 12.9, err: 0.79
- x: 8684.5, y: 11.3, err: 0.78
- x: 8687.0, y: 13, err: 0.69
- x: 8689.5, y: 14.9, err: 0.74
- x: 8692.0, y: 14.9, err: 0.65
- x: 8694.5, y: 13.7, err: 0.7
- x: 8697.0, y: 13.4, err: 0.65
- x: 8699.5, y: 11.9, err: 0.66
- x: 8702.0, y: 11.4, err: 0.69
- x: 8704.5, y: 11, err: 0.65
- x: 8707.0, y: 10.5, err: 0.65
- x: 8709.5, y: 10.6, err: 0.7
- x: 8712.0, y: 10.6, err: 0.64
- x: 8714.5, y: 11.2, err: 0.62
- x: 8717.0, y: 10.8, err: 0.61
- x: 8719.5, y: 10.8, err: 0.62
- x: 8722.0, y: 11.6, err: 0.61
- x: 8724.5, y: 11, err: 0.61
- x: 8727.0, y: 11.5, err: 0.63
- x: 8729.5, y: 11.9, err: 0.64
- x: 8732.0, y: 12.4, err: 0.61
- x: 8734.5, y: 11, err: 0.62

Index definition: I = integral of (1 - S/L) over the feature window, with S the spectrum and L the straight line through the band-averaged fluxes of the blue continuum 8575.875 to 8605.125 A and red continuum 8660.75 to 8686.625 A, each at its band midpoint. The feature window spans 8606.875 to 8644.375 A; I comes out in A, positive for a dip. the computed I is 2.46 A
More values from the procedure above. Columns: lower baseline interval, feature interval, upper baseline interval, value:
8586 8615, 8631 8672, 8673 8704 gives 2.7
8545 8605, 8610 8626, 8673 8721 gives 1.1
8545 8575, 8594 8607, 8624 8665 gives 0.0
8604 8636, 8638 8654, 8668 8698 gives 0.5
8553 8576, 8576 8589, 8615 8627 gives 0.2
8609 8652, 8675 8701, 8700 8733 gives -4.8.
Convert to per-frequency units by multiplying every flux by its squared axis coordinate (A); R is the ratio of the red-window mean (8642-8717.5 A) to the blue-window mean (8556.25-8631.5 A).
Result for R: 1.1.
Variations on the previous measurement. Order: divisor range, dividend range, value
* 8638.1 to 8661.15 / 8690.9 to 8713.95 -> 1.05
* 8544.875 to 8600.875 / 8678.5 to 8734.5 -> 1.07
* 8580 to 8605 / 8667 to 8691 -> 1.24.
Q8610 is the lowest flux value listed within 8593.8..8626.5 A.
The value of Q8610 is 10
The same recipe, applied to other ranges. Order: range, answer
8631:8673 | 10.3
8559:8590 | 10.4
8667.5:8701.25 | 11.2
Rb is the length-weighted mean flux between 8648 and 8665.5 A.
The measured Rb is 11.3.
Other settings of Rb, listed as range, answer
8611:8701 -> 12.2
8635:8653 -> 12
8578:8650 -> 11.4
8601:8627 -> 11.3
